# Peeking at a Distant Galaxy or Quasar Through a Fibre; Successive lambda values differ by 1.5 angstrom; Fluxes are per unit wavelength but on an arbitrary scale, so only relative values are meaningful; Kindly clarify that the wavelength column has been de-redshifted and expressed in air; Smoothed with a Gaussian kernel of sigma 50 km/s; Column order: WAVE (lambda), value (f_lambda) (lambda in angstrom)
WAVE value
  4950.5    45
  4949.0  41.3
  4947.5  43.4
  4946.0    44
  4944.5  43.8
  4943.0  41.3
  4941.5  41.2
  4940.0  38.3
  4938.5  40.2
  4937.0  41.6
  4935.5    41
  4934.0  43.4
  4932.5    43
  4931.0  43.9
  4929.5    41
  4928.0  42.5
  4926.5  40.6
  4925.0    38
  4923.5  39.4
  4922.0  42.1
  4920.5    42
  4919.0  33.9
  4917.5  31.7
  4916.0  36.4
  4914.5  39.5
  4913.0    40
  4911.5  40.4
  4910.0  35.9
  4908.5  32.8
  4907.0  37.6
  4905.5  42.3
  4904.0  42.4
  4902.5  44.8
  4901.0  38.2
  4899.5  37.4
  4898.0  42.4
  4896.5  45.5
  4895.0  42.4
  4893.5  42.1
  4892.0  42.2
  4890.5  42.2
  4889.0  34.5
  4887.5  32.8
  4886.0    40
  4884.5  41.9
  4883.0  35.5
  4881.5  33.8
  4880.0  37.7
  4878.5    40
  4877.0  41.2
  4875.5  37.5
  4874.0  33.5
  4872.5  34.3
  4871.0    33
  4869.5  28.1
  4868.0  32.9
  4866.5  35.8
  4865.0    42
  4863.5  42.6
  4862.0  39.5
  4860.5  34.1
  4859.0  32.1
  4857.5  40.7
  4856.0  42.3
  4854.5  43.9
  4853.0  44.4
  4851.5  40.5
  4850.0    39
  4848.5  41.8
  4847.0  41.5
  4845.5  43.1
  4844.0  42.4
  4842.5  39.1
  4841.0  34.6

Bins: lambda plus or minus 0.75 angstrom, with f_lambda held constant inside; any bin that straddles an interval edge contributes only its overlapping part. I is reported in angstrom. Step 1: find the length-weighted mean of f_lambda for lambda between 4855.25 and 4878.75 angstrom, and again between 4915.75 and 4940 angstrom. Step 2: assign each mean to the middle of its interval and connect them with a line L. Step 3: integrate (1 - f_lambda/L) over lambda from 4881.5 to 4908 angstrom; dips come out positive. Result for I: -1.18 angstrom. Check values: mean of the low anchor 36.8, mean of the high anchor 40.1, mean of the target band 40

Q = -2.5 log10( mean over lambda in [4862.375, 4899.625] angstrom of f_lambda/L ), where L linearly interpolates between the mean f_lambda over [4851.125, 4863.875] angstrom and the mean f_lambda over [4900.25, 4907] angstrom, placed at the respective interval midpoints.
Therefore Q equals 0.07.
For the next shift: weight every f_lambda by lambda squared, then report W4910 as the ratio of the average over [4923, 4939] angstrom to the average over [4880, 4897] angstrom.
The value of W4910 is 1.07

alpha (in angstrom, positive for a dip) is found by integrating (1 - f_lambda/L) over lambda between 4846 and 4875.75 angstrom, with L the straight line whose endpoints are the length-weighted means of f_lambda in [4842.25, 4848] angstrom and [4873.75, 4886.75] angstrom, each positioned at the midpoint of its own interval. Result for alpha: 1.6 angstrom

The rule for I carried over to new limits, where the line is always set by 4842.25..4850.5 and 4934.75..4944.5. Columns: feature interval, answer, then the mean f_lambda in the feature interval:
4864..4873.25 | 1.49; 34.6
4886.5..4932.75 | 1.54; 39.6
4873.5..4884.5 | 1.00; 37.4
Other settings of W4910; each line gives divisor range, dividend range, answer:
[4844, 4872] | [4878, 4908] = 1.04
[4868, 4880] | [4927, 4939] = 1.22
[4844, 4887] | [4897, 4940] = 1.06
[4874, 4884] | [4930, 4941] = 1.14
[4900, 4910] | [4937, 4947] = 1.07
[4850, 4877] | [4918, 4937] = 1.11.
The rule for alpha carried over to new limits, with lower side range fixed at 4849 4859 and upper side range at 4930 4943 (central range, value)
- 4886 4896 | 0.4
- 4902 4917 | 0.9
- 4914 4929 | 1.0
